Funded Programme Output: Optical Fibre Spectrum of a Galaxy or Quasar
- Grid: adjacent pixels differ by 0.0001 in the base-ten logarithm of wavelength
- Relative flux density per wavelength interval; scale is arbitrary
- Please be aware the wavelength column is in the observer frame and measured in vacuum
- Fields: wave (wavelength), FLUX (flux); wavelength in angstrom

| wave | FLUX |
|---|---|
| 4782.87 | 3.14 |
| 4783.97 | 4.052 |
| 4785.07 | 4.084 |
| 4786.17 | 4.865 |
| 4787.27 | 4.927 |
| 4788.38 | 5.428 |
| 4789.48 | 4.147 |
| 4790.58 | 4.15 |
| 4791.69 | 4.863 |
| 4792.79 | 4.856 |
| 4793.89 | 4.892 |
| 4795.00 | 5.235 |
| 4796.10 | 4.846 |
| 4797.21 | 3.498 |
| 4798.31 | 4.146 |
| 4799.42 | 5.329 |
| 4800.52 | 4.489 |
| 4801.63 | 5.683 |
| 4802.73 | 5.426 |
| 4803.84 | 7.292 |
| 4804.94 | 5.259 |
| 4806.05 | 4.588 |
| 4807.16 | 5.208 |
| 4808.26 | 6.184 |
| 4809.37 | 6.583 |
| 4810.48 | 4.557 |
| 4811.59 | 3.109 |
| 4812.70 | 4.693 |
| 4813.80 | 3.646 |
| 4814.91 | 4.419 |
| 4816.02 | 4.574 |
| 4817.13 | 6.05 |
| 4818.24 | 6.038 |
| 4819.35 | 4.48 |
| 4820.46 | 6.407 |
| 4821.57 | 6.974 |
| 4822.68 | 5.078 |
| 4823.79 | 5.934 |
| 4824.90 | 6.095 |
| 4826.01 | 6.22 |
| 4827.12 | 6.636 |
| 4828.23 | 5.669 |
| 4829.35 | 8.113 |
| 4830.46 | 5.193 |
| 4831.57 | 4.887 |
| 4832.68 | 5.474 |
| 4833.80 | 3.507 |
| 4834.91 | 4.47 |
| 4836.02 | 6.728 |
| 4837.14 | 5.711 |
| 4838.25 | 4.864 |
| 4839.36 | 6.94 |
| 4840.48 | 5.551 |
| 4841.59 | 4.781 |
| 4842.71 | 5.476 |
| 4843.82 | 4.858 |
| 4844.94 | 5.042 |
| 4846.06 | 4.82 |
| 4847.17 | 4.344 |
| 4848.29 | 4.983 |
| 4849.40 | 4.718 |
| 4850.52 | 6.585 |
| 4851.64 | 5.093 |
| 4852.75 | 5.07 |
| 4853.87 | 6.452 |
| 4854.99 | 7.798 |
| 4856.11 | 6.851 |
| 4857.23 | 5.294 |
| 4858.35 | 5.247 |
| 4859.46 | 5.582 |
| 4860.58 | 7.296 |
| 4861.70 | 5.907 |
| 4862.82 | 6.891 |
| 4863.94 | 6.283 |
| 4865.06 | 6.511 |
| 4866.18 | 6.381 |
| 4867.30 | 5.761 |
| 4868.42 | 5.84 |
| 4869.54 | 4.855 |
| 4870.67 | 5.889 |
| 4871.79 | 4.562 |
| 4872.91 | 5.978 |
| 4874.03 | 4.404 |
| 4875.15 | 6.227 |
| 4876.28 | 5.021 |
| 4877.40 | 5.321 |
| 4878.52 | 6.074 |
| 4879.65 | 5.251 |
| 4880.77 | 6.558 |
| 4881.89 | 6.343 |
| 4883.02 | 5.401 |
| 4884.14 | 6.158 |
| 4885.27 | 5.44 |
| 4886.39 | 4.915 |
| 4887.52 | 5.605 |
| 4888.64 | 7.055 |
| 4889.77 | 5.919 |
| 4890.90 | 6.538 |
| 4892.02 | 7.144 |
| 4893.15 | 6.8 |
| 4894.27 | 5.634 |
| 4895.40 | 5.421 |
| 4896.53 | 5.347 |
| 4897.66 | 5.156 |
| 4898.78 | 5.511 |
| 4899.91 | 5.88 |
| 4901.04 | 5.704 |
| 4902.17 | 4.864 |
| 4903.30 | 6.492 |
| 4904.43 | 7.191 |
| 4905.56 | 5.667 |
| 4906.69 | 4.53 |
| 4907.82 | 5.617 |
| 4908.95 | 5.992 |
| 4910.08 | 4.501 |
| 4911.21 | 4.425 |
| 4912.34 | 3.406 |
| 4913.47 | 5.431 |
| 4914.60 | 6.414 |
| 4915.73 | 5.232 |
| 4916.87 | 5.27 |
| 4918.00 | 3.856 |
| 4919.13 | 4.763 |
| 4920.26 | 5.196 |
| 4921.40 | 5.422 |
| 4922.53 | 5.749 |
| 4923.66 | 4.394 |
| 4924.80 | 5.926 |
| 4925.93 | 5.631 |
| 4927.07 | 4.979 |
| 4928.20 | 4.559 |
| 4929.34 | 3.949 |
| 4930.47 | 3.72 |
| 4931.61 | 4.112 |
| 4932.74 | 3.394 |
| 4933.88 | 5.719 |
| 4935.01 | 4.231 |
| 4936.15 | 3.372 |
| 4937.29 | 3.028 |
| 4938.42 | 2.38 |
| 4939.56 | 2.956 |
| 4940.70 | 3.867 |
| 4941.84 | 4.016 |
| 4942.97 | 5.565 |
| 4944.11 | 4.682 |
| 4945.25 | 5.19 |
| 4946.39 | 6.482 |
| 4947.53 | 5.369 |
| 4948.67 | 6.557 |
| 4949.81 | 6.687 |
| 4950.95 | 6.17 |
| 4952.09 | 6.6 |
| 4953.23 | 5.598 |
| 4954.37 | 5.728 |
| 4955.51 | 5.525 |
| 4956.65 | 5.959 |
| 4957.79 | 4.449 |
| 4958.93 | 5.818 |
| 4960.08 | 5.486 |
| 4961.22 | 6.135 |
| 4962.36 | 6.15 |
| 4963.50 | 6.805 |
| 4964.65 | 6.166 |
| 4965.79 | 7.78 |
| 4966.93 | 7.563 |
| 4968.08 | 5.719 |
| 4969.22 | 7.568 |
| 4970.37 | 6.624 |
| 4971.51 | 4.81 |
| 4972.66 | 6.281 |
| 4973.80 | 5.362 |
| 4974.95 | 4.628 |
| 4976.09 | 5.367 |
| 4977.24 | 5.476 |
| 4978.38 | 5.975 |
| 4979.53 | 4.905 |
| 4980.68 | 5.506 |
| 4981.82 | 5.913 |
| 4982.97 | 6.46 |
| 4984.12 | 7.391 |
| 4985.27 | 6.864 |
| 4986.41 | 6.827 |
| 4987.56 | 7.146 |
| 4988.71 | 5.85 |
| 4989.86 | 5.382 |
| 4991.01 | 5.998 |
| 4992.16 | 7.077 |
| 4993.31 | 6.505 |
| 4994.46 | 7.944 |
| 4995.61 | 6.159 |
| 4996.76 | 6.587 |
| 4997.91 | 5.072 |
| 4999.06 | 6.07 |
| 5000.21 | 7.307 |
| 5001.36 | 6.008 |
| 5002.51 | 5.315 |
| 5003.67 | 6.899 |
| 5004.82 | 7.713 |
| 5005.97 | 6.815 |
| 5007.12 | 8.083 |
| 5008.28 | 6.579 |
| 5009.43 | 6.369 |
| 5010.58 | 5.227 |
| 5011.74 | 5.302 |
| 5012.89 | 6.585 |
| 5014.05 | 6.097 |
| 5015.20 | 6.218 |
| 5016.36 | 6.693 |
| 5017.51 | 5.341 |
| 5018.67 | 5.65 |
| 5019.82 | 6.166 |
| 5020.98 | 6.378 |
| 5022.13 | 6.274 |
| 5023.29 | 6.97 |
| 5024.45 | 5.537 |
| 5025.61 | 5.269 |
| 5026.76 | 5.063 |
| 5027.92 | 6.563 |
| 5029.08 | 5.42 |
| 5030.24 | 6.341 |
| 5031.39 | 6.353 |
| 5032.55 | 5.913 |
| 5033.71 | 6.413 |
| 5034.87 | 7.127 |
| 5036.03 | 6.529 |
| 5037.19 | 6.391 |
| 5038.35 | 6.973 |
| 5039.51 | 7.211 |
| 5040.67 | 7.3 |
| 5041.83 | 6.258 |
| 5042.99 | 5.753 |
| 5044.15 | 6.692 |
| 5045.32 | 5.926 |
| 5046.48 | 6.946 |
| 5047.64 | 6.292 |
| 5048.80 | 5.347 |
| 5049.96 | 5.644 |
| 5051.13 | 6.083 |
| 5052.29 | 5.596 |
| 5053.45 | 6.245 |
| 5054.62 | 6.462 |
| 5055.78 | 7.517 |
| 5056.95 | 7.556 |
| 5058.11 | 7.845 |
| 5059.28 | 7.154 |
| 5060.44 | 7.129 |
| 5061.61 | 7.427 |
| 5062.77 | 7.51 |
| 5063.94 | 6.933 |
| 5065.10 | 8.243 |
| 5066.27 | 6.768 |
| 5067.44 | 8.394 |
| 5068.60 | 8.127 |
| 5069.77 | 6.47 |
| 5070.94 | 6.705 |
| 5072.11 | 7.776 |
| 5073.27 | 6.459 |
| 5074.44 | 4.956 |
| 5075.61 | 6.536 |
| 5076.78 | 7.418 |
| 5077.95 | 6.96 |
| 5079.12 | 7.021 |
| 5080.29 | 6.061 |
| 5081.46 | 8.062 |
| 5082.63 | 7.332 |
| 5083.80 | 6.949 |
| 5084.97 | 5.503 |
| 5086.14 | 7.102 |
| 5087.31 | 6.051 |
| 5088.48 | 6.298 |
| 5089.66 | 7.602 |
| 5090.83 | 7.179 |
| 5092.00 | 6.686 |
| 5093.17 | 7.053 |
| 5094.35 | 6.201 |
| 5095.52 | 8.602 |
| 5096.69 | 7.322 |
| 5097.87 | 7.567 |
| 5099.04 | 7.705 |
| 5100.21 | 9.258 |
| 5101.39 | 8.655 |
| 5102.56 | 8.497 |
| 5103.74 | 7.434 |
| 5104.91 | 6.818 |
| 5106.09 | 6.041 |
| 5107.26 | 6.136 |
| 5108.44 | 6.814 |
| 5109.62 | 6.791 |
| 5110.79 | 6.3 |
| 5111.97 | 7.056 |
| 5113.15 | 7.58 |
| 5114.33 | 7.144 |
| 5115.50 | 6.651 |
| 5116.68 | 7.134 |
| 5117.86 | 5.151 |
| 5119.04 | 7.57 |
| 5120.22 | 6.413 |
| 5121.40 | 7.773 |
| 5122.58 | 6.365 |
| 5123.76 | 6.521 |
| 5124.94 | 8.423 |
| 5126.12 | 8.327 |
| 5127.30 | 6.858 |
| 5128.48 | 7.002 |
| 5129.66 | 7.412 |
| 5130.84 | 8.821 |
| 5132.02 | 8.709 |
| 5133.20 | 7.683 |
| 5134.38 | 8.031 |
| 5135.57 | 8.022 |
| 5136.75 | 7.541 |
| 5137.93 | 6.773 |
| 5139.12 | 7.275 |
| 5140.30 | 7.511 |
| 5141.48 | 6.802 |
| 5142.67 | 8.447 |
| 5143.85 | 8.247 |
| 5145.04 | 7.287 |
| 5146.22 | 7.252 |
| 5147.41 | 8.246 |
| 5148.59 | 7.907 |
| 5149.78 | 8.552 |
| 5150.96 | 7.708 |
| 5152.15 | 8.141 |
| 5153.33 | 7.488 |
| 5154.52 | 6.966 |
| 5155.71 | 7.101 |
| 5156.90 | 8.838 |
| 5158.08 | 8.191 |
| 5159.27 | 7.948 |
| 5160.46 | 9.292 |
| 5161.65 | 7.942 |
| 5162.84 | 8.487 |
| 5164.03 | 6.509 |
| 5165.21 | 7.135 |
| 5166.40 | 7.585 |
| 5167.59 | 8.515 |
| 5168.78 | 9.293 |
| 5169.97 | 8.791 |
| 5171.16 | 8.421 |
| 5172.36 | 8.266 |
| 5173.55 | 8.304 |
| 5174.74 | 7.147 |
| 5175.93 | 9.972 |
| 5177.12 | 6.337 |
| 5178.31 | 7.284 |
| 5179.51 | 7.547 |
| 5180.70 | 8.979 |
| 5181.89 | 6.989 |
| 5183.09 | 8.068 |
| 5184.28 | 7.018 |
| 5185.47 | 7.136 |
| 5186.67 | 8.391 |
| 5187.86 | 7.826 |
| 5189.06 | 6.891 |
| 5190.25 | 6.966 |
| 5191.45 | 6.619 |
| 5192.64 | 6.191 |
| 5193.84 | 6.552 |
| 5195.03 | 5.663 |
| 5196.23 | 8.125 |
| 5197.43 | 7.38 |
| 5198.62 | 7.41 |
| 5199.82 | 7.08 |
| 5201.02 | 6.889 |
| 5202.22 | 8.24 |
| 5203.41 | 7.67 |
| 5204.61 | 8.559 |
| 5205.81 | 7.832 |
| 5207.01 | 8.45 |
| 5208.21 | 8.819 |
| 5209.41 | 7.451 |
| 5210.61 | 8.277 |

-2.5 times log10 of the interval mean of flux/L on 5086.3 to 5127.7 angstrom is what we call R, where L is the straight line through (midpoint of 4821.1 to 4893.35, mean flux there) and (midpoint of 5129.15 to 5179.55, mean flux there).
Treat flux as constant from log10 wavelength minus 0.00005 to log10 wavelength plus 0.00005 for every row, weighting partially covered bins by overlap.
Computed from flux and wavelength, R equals 0.06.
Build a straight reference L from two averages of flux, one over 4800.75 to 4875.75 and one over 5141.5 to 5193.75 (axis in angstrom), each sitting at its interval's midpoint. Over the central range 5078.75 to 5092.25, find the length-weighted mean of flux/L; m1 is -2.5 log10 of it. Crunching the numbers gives 0.06 mag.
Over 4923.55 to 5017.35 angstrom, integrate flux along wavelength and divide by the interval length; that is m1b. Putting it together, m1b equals 5.76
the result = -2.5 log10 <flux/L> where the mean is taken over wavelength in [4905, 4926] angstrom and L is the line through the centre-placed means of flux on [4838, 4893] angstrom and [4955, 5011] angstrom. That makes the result 0.17 mag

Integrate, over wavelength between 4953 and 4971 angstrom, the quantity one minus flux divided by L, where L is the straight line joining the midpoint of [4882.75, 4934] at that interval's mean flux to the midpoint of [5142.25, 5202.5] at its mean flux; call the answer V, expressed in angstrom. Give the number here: -1.1 angstrom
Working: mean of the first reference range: 5.34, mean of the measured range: 6.2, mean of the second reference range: 7.71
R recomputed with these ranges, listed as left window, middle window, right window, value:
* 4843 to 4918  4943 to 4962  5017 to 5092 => 0.052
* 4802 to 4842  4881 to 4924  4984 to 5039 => 0.056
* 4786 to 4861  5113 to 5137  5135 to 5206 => 0.001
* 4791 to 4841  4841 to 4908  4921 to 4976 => -0.081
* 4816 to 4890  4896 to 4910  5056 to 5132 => 0.073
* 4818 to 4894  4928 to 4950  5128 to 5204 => 0.375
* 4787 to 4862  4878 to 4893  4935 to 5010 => -0.085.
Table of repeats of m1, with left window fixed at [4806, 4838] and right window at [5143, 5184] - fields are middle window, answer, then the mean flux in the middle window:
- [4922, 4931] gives 0.26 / 4.86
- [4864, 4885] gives 0.02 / 5.71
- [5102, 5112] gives 0.10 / 6.86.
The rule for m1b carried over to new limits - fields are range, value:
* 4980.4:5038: 6.32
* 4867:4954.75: 5.29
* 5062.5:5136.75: 7.19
